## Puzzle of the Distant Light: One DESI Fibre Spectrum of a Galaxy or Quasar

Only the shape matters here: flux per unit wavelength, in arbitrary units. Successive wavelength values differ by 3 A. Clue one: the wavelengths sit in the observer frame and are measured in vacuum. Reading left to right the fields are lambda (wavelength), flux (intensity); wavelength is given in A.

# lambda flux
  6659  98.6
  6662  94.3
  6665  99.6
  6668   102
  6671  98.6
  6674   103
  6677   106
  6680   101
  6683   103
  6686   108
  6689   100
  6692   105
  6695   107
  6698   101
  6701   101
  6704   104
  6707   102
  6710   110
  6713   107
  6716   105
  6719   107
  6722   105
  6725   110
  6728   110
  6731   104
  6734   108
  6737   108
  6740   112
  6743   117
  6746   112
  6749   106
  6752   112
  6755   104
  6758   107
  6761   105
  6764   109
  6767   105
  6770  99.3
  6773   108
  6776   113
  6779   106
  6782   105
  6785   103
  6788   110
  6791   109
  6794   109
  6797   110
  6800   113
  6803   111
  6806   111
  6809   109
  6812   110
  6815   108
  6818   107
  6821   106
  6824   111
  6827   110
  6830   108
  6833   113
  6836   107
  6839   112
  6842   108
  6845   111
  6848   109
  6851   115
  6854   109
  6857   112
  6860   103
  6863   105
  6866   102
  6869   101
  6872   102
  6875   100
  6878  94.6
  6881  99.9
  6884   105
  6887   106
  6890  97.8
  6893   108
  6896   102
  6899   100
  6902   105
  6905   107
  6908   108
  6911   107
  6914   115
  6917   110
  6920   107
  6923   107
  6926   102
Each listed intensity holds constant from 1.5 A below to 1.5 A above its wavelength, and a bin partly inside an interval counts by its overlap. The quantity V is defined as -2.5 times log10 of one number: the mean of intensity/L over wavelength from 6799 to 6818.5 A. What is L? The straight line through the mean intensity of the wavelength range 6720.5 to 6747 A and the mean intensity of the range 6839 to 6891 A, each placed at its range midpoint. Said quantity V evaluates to -0.030 mag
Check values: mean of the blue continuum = 110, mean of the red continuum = 105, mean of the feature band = 110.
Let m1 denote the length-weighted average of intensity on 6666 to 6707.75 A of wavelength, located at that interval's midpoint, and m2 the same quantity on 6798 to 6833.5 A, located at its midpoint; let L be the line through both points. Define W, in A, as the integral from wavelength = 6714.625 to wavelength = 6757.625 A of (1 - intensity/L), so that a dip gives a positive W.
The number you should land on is -1.2 A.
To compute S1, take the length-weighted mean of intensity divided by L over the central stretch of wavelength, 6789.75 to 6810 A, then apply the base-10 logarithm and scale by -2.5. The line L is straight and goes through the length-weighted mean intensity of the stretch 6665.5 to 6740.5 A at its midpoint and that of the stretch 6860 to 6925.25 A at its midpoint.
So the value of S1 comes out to -0.06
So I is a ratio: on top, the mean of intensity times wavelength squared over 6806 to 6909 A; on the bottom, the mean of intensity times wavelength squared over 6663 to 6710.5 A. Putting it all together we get 1.09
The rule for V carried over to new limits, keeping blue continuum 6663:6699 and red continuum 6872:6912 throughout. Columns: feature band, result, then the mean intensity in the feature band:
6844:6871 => -0.04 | 107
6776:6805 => -0.06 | 109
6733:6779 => -0.06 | 108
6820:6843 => -0.07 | 109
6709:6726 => -0.05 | 107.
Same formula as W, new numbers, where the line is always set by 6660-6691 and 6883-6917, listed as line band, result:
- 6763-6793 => -0.95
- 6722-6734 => -0.60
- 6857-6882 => 0.84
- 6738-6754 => -1.33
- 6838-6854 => -0.92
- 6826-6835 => -0.49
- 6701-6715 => -0.42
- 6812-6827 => -0.60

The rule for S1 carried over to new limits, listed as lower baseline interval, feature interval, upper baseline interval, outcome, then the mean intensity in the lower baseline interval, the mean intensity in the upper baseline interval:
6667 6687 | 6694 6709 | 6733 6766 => 0.020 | 103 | 109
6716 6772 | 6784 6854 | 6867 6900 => -0.053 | 108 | 102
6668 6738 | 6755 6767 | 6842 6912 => -0.016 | 105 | 105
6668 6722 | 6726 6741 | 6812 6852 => -0.028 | 104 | 110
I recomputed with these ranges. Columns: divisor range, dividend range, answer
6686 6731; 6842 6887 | 1.04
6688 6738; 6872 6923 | 1.05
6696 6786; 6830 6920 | 1.03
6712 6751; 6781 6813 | 1.02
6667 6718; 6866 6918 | 1.06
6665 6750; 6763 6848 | 1.06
